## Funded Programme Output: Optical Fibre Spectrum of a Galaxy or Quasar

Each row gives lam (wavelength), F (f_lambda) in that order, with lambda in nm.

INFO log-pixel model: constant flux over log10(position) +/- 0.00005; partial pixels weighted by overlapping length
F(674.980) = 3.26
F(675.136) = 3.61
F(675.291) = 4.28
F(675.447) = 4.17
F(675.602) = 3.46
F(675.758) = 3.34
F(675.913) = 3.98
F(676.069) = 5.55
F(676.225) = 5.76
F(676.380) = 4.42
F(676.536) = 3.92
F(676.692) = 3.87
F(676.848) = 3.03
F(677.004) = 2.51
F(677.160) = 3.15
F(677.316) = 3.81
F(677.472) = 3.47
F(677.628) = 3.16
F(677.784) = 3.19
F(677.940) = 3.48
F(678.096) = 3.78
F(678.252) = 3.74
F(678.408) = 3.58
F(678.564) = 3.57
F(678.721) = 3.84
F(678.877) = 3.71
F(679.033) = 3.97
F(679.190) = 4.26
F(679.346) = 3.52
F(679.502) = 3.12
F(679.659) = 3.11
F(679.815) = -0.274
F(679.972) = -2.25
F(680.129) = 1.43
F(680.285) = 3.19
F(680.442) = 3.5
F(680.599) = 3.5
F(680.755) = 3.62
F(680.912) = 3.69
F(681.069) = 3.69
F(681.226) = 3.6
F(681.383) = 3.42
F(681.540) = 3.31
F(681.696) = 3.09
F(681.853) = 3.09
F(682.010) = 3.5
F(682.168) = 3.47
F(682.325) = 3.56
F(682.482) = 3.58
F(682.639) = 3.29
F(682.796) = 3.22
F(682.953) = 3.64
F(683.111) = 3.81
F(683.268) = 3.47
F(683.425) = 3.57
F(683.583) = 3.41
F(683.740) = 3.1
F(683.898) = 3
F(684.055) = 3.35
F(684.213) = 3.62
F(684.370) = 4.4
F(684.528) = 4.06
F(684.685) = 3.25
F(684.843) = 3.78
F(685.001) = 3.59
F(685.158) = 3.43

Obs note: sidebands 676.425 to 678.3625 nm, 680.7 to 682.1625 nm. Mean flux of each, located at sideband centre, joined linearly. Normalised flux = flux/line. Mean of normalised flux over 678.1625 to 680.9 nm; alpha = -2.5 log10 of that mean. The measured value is 0.182 mag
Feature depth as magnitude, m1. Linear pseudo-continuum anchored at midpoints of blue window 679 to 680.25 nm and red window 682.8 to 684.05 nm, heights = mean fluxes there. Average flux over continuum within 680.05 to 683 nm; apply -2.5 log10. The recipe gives -0.22 mag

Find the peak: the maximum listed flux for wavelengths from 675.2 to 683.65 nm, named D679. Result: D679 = 5.76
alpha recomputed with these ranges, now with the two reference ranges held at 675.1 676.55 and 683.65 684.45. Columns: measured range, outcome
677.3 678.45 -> 0.16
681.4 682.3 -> 0.12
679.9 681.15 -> 0.43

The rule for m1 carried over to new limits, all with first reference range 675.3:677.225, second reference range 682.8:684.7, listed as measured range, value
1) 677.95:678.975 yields 0.04 mag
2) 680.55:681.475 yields 0.03 mag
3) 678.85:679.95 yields 0.35 mag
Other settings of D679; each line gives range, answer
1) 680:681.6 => 3.69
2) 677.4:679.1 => 3.97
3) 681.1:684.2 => 3.81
